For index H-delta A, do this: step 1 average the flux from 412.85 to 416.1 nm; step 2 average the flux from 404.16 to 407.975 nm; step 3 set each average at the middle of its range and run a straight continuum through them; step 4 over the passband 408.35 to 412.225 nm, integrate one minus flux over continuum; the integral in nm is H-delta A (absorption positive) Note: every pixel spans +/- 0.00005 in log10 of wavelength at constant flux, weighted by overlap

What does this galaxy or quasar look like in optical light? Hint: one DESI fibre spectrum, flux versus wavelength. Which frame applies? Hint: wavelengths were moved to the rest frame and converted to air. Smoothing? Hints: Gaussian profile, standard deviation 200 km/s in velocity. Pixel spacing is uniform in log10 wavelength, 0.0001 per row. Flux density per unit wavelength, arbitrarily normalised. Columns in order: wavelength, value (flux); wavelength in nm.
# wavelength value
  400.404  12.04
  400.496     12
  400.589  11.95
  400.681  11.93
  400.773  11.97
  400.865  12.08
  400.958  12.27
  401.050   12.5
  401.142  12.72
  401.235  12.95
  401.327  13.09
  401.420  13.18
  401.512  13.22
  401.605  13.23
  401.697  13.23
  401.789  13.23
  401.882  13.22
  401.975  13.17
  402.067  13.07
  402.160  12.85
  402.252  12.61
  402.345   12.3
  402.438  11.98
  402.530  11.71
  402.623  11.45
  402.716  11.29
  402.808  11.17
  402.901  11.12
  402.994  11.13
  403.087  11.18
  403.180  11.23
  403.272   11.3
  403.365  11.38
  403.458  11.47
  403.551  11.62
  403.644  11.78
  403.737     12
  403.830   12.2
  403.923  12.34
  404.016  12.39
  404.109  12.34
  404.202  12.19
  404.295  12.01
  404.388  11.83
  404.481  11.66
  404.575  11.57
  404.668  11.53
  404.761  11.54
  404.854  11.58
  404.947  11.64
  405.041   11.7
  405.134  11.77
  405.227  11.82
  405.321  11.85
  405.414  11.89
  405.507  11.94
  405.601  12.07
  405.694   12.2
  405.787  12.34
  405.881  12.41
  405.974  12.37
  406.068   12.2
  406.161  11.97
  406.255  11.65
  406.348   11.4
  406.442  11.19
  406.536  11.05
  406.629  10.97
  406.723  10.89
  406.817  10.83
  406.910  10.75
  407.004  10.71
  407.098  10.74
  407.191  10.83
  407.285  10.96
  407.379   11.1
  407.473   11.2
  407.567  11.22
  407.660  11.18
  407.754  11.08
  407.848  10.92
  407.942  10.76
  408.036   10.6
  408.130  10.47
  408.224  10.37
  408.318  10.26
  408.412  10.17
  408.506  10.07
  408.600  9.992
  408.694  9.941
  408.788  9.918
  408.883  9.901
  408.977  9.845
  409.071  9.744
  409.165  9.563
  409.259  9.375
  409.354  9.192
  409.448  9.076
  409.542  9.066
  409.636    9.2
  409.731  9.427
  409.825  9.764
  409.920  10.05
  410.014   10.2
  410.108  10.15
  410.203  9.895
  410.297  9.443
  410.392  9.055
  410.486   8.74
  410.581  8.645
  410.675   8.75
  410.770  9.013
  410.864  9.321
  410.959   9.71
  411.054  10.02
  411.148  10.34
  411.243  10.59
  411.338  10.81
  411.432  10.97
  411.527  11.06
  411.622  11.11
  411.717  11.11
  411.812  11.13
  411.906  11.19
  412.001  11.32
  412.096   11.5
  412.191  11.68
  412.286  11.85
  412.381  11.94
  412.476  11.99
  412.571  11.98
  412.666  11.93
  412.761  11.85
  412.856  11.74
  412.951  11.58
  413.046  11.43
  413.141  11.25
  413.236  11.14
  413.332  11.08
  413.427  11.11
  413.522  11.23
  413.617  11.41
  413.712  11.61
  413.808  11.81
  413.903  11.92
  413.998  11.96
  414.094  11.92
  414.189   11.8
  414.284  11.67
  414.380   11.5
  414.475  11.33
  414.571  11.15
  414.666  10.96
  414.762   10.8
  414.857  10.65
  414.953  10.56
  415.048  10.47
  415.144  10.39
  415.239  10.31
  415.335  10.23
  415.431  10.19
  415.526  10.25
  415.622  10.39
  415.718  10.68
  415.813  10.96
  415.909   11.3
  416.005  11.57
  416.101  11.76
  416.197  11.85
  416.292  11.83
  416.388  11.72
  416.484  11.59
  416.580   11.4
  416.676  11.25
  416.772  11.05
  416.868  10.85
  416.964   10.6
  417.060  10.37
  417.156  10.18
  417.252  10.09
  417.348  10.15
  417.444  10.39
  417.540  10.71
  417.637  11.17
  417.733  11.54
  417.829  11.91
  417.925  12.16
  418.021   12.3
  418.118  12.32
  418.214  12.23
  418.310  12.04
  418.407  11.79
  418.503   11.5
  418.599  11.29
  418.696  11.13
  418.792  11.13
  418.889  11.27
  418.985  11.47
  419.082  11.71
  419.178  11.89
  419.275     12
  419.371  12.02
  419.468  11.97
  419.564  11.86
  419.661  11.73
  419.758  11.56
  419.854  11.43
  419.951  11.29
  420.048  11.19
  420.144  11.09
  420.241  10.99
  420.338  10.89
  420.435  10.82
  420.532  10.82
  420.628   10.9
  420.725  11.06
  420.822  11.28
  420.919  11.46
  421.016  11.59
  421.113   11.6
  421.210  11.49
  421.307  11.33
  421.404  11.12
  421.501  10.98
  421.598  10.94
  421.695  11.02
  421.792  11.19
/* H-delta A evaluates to 0.450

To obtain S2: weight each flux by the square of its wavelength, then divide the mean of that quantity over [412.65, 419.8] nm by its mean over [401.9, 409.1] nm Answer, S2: 1.04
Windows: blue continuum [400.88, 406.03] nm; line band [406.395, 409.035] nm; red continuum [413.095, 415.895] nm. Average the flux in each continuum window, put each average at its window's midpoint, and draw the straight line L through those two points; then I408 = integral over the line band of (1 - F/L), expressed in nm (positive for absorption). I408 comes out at 0.241 nm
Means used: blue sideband 12.1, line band 10.6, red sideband 11.1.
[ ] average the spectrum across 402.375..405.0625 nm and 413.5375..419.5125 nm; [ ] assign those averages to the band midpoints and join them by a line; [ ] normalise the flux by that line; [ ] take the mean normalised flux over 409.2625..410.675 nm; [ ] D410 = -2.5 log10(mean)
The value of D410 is 0.217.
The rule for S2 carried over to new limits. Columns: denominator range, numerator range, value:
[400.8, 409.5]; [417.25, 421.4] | 1.06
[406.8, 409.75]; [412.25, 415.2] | 1.14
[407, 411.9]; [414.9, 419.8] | 1.15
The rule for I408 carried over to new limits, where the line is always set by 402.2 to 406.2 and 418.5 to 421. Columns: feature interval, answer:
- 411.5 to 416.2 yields 0.11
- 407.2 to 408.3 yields 0.08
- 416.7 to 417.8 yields 0.07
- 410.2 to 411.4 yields 0.21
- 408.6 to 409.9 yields 0.23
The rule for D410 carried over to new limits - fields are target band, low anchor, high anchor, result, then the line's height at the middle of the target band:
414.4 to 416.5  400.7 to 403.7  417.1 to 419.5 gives 0.06 mag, 11.6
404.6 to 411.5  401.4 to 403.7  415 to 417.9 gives 0.10 mag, 11.6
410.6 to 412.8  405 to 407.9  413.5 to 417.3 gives 0.03 mag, 11.2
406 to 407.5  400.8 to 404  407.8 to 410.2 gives -0.05 mag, 10.7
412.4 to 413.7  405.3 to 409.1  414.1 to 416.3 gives -0.05 mag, 11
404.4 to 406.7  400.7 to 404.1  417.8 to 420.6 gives 0.03 mag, 12.1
